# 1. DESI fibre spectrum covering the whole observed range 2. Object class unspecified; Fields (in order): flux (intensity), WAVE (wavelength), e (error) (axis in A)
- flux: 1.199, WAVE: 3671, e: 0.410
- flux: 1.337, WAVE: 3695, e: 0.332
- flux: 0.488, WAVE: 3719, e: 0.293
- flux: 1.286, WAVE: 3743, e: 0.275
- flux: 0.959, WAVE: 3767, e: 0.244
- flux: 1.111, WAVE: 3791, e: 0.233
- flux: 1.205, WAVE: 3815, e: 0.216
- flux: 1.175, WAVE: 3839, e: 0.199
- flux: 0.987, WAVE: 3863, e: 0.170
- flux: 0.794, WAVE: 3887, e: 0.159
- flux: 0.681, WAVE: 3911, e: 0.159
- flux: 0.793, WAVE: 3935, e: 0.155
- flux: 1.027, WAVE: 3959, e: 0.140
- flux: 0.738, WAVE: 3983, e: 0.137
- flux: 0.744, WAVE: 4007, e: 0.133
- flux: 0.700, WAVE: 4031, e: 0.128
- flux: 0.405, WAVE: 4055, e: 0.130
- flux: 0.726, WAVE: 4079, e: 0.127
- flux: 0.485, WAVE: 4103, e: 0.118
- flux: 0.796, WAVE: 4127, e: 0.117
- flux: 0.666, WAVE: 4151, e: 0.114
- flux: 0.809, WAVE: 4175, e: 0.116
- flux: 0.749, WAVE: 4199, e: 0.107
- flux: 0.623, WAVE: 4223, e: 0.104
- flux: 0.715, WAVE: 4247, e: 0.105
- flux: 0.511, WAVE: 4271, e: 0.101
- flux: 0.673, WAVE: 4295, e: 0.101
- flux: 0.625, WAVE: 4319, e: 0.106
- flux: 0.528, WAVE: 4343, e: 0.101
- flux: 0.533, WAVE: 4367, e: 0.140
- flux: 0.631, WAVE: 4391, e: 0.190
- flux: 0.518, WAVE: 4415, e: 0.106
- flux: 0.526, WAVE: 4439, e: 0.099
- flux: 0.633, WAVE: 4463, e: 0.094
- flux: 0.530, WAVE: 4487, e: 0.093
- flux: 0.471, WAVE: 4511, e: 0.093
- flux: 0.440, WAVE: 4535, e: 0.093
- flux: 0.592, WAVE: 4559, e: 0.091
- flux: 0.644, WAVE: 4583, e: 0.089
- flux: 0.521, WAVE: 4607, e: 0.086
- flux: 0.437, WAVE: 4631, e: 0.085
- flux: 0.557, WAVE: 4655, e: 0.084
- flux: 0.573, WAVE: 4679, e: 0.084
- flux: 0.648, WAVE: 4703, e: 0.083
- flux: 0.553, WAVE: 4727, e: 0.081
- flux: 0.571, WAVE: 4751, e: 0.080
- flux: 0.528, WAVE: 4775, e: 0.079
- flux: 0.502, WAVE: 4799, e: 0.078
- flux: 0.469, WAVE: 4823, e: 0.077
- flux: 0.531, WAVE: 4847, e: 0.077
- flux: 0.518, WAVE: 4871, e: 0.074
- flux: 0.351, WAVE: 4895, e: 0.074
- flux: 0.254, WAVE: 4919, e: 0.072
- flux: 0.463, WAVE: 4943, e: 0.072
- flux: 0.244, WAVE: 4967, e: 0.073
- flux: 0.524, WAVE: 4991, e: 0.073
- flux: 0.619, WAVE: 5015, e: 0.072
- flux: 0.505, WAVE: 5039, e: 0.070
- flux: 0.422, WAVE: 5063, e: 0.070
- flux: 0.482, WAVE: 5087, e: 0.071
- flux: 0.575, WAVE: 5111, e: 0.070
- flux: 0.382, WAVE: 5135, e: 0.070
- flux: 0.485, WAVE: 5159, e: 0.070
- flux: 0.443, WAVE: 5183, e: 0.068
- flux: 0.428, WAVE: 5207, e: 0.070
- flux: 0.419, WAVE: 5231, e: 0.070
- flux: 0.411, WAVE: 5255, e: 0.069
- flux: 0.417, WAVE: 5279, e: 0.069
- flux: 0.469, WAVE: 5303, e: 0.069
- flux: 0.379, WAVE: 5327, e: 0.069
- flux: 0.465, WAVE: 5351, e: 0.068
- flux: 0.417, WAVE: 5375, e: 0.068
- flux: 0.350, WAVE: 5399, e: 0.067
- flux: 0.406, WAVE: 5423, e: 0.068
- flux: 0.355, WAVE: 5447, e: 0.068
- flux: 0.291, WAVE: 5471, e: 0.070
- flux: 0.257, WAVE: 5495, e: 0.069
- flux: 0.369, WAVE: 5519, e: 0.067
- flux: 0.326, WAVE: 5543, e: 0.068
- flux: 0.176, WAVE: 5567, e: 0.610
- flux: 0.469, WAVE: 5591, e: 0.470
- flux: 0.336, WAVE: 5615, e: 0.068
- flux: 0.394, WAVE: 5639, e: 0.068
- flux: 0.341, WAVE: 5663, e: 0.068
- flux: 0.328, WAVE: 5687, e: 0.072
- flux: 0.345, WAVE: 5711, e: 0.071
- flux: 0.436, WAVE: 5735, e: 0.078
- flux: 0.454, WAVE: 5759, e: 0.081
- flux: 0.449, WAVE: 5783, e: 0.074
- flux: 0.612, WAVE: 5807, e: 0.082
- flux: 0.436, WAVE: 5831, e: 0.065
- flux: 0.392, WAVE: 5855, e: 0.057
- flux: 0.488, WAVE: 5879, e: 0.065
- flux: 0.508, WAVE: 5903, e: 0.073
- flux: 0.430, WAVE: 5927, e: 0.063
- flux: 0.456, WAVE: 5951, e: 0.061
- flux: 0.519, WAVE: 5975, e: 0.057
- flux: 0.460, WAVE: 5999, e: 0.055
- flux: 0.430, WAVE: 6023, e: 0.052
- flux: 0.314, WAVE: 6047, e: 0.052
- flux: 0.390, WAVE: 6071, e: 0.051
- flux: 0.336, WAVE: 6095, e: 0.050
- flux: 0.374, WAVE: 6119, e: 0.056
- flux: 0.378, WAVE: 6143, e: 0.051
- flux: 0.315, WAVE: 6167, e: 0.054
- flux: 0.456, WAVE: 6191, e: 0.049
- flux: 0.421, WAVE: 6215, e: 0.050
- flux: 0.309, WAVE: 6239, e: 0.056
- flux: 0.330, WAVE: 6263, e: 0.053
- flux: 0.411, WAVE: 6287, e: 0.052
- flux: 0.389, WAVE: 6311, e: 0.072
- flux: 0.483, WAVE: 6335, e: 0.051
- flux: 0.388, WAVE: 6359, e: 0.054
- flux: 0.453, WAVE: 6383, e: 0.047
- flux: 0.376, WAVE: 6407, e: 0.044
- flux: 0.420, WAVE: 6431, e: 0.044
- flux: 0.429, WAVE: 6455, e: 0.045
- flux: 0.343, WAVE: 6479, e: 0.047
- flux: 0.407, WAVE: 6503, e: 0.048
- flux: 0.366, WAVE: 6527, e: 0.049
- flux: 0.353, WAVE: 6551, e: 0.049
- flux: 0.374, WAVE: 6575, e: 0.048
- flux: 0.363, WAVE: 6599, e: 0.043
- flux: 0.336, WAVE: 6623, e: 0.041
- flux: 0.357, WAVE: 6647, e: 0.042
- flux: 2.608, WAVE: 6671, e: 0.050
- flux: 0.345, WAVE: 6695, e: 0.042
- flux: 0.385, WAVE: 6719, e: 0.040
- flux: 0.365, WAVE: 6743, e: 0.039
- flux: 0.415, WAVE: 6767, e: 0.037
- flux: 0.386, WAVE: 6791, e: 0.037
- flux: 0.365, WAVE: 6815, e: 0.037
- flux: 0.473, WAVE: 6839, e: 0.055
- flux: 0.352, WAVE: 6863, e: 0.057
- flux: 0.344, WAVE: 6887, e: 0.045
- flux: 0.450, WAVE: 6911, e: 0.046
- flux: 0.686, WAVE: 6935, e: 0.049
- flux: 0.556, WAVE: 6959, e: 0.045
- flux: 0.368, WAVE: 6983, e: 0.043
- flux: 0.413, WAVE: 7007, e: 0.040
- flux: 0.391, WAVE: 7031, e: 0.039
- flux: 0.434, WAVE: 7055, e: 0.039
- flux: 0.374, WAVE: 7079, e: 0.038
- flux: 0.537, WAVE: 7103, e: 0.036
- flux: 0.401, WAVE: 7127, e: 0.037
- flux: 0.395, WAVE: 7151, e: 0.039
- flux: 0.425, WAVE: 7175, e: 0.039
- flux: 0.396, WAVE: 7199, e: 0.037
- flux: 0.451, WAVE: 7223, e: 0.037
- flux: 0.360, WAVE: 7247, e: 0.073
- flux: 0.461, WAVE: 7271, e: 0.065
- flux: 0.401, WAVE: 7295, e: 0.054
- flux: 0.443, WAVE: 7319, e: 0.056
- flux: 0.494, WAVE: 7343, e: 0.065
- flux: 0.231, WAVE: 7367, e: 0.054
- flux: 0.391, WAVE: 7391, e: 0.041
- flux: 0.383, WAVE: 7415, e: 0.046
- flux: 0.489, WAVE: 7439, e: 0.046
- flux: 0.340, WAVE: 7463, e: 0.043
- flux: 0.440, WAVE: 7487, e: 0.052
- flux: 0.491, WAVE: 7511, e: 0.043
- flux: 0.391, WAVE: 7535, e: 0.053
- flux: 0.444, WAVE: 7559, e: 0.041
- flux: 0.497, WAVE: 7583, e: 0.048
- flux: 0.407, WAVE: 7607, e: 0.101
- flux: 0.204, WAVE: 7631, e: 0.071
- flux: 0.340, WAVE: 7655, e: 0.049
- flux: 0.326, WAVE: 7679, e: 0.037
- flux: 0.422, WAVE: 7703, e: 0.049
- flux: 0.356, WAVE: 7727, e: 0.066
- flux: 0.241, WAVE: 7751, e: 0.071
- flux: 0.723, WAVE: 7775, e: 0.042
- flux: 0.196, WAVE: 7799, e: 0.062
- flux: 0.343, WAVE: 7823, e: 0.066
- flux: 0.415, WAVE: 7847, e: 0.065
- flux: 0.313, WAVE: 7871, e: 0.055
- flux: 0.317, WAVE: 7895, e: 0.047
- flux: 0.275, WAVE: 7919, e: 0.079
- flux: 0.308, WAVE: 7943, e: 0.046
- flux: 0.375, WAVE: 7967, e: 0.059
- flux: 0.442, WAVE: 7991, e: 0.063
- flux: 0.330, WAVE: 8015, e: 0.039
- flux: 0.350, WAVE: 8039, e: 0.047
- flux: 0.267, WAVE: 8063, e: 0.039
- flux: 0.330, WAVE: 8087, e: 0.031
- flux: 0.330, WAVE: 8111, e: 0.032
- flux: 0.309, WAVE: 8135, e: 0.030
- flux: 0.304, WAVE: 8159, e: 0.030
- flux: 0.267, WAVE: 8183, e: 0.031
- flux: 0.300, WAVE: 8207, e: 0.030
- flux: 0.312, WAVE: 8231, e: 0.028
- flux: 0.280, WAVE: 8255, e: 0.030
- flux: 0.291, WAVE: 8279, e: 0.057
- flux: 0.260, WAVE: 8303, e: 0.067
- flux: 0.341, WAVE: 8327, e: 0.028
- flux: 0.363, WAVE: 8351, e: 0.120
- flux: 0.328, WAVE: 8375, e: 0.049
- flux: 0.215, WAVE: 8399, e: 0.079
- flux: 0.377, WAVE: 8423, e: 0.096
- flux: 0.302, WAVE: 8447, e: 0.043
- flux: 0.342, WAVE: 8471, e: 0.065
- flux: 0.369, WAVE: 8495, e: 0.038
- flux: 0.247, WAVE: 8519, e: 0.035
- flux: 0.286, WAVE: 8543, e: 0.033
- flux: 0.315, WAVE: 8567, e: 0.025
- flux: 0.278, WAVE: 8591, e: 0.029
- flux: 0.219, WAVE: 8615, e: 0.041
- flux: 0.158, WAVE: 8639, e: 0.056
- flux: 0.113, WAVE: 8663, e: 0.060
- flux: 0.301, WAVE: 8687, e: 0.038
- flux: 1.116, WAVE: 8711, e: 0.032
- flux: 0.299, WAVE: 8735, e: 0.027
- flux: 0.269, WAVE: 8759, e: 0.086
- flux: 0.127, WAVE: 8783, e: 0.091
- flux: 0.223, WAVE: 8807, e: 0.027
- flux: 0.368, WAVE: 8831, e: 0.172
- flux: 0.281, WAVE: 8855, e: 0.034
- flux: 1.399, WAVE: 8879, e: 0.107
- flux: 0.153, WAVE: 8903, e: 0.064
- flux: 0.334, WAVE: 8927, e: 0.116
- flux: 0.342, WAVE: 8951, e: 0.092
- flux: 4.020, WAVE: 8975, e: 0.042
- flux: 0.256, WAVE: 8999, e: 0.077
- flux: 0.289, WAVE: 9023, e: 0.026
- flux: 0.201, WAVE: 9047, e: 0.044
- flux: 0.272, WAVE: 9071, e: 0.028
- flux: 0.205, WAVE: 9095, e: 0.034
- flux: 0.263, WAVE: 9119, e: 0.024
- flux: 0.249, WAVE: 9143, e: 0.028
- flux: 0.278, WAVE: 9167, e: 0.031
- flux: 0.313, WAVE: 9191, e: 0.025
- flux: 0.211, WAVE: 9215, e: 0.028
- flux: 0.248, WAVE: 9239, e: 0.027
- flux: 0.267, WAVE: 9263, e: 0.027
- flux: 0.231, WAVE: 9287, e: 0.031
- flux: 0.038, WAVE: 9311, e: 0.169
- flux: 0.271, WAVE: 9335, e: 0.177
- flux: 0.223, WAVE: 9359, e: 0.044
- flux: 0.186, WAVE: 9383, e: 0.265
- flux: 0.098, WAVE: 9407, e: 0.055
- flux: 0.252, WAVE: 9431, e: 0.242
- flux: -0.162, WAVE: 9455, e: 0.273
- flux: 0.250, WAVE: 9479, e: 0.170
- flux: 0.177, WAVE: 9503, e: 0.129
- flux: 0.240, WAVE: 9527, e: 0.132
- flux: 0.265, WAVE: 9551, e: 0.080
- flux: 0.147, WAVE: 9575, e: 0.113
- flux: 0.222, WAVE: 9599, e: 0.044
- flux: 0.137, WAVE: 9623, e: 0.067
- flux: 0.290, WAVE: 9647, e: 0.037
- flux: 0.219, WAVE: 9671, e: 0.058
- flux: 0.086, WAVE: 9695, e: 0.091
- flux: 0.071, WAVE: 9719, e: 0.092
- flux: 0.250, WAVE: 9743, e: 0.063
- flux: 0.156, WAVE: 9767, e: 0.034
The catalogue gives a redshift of 0.791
